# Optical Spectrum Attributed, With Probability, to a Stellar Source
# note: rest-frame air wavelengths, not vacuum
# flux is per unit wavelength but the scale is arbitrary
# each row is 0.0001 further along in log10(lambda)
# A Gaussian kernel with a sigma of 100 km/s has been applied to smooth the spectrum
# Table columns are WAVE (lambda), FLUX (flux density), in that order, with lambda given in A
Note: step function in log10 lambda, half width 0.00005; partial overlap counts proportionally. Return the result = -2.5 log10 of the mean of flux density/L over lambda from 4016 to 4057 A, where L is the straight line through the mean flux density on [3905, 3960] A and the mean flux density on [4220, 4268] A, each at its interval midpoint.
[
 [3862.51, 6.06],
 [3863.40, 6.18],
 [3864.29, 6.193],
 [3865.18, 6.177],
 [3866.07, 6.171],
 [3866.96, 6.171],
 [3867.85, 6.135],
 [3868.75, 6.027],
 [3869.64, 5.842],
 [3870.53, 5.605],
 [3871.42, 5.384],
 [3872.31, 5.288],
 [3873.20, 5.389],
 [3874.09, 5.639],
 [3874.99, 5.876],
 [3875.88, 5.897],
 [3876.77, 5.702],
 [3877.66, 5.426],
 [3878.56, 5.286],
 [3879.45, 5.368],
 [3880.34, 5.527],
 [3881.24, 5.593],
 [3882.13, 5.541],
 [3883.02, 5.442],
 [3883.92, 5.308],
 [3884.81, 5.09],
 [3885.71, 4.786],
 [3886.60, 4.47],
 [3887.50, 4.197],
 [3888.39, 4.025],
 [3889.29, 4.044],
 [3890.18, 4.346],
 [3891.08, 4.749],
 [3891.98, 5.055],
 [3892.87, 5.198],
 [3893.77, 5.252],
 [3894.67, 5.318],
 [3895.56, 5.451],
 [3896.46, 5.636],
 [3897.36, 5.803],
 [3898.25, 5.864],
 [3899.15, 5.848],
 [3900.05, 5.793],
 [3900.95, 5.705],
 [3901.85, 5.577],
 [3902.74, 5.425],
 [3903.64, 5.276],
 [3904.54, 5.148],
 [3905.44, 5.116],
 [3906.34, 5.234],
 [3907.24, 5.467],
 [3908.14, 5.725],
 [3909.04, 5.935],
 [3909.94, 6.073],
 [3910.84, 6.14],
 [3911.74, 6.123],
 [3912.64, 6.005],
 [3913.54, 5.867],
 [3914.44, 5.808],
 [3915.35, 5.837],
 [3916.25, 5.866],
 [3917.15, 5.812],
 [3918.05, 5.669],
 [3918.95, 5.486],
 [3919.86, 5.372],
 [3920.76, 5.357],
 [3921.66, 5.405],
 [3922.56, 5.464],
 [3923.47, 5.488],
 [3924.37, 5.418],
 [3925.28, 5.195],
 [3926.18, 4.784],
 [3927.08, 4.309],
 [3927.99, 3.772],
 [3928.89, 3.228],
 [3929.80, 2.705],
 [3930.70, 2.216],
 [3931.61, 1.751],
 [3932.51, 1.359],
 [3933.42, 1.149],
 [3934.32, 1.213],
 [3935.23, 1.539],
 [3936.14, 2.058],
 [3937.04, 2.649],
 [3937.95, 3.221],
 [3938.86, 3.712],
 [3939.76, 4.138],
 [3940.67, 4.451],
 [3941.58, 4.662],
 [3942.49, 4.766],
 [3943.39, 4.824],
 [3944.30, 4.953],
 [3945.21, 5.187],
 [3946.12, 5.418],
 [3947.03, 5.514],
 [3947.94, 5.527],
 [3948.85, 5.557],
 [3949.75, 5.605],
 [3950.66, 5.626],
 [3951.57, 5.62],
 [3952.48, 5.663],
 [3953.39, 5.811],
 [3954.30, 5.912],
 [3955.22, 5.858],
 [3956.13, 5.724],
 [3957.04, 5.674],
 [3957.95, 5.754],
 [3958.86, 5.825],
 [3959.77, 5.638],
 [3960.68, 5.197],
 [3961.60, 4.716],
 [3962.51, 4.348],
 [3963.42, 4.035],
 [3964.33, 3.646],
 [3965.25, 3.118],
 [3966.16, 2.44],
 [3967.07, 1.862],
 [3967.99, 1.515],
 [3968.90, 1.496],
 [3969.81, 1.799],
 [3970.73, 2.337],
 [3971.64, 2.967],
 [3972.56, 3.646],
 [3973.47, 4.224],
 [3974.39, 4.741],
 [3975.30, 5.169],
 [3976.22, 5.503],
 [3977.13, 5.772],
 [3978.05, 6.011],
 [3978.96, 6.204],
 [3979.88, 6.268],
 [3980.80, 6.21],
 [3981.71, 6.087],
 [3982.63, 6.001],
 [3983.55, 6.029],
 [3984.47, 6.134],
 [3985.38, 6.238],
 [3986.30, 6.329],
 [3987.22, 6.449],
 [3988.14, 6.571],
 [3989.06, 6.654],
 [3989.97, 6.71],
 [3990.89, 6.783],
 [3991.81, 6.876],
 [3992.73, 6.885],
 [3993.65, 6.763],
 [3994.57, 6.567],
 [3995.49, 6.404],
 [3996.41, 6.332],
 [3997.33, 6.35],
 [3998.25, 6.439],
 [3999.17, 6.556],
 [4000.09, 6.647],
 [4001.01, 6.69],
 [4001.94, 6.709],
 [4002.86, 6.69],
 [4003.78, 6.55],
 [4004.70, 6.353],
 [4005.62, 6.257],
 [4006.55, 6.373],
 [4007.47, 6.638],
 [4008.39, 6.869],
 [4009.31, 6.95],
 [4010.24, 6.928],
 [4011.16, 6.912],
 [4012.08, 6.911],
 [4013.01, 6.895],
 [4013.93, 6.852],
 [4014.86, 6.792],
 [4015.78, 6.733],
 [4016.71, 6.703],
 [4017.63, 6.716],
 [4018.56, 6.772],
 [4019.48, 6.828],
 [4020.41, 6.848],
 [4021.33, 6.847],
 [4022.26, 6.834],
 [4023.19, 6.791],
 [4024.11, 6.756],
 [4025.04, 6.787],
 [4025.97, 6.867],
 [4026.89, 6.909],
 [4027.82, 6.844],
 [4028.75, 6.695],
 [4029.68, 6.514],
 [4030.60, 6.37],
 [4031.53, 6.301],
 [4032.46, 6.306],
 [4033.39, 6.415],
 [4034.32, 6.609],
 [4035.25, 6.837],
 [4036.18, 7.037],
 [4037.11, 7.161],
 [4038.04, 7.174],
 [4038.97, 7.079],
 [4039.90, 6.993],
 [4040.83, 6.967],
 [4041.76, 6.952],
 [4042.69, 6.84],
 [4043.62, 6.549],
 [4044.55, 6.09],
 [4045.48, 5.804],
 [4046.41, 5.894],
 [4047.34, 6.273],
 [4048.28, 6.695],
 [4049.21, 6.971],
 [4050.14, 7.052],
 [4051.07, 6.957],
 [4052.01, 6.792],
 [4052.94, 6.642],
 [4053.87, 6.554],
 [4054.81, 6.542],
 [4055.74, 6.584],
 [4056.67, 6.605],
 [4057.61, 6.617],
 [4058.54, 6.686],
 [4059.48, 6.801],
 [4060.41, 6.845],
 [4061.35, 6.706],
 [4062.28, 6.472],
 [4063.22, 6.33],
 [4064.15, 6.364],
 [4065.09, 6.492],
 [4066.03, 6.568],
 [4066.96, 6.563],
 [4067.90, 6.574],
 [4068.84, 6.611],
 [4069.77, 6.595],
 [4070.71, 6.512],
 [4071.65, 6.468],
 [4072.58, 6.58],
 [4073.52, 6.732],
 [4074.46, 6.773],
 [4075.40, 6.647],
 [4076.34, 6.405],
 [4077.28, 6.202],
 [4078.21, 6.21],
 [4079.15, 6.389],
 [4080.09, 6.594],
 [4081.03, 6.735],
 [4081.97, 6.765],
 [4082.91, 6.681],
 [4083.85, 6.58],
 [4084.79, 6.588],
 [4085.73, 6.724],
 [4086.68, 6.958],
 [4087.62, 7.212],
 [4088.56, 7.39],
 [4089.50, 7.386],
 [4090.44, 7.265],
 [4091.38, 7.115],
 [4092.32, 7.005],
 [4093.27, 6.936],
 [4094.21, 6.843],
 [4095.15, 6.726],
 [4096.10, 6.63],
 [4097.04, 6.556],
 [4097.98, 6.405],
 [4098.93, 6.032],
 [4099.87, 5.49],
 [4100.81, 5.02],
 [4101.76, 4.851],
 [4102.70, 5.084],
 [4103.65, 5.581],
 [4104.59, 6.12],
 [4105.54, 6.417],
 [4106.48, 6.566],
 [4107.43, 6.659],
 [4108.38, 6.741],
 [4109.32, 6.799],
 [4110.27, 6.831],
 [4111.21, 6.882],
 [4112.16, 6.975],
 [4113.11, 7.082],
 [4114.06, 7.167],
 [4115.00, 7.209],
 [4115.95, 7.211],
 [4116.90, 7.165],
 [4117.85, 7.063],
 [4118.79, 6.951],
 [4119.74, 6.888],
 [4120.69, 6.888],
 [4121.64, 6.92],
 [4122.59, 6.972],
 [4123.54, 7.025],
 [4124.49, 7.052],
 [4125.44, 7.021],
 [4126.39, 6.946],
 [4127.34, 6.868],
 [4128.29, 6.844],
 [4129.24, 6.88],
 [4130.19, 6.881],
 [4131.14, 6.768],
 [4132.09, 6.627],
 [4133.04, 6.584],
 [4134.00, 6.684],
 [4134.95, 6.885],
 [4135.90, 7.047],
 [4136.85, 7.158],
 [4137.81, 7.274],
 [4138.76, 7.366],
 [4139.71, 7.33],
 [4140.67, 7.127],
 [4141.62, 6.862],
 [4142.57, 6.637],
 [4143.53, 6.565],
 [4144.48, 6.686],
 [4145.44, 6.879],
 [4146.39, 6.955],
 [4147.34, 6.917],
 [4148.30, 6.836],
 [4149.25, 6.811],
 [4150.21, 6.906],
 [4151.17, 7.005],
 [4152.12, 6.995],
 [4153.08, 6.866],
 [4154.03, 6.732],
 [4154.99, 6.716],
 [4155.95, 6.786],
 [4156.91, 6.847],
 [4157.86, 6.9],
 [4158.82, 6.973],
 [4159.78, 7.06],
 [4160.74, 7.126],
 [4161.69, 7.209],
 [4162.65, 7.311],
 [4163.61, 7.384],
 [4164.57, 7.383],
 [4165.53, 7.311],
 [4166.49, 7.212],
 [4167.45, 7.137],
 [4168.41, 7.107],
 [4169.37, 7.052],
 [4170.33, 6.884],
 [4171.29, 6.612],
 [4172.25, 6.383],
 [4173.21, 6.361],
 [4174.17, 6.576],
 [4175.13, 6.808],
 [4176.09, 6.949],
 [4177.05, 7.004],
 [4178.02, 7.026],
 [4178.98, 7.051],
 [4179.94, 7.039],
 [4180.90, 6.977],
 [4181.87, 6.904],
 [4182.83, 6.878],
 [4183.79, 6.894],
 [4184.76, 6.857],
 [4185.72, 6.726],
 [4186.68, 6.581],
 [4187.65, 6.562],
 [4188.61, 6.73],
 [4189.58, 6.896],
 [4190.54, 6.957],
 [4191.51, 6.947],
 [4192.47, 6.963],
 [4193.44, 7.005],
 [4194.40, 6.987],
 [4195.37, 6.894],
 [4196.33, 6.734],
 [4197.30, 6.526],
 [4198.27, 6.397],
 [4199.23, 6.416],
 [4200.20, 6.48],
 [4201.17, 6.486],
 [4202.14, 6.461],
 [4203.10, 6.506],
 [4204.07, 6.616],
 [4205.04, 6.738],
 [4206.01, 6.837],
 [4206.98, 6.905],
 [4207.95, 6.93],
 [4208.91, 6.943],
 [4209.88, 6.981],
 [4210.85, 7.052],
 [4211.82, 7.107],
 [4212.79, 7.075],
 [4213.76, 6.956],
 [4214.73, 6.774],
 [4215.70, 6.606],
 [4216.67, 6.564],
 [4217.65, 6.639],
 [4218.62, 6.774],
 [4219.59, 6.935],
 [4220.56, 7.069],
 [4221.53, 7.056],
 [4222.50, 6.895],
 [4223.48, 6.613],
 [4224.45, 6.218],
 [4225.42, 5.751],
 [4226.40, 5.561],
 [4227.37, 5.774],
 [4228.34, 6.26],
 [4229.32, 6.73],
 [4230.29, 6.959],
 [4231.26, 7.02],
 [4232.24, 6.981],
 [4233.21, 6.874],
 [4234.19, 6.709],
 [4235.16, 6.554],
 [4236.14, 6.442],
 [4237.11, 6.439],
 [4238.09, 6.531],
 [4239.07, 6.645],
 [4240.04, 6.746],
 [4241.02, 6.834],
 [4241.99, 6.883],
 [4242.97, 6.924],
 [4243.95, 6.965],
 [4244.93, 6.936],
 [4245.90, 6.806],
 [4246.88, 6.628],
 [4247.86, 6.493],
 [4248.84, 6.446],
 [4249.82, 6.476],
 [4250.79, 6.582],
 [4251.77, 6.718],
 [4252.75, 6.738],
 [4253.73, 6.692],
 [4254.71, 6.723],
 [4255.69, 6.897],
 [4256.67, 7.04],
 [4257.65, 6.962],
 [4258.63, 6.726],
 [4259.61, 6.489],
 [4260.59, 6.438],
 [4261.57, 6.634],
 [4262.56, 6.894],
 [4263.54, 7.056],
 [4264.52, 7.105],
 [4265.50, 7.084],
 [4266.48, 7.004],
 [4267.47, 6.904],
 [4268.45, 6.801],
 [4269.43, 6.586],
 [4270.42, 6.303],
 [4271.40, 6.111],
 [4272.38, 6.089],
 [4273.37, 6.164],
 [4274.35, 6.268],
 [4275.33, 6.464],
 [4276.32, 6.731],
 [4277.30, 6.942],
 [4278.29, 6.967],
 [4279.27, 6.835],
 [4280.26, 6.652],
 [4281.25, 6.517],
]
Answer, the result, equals -0.23 mag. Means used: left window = 4.8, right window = 6.69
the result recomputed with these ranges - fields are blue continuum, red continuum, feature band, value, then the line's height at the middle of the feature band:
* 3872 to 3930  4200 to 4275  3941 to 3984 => 0.15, 5.56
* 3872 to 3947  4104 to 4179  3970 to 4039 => -0.12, 5.7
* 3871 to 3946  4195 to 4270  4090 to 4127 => -0.11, 6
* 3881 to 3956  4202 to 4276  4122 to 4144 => -0.14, 6.09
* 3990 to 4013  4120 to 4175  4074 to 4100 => 0.02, 6.81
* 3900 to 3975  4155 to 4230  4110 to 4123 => -0.15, 6.13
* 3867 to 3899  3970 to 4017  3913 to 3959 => 0.23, 5.72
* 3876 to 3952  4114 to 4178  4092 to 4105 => 0.08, 6.52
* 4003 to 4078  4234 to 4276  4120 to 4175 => -0.04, 6.67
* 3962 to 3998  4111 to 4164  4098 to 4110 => 0.10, 6.57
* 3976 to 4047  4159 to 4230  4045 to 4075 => 0.01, 6.64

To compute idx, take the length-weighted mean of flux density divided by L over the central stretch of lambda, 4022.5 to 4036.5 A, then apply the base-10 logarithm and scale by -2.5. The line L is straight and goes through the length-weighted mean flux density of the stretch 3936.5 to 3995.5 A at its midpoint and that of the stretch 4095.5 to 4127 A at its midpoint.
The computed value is -0.16 mag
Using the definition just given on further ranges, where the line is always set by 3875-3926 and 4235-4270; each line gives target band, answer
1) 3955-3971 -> 0.39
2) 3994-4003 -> -0.13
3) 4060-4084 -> -0.08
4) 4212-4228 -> 0.01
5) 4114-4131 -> -0.12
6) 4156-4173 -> -0.10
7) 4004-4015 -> -0.16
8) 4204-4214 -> -0.06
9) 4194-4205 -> -0.01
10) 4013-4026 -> -0.16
